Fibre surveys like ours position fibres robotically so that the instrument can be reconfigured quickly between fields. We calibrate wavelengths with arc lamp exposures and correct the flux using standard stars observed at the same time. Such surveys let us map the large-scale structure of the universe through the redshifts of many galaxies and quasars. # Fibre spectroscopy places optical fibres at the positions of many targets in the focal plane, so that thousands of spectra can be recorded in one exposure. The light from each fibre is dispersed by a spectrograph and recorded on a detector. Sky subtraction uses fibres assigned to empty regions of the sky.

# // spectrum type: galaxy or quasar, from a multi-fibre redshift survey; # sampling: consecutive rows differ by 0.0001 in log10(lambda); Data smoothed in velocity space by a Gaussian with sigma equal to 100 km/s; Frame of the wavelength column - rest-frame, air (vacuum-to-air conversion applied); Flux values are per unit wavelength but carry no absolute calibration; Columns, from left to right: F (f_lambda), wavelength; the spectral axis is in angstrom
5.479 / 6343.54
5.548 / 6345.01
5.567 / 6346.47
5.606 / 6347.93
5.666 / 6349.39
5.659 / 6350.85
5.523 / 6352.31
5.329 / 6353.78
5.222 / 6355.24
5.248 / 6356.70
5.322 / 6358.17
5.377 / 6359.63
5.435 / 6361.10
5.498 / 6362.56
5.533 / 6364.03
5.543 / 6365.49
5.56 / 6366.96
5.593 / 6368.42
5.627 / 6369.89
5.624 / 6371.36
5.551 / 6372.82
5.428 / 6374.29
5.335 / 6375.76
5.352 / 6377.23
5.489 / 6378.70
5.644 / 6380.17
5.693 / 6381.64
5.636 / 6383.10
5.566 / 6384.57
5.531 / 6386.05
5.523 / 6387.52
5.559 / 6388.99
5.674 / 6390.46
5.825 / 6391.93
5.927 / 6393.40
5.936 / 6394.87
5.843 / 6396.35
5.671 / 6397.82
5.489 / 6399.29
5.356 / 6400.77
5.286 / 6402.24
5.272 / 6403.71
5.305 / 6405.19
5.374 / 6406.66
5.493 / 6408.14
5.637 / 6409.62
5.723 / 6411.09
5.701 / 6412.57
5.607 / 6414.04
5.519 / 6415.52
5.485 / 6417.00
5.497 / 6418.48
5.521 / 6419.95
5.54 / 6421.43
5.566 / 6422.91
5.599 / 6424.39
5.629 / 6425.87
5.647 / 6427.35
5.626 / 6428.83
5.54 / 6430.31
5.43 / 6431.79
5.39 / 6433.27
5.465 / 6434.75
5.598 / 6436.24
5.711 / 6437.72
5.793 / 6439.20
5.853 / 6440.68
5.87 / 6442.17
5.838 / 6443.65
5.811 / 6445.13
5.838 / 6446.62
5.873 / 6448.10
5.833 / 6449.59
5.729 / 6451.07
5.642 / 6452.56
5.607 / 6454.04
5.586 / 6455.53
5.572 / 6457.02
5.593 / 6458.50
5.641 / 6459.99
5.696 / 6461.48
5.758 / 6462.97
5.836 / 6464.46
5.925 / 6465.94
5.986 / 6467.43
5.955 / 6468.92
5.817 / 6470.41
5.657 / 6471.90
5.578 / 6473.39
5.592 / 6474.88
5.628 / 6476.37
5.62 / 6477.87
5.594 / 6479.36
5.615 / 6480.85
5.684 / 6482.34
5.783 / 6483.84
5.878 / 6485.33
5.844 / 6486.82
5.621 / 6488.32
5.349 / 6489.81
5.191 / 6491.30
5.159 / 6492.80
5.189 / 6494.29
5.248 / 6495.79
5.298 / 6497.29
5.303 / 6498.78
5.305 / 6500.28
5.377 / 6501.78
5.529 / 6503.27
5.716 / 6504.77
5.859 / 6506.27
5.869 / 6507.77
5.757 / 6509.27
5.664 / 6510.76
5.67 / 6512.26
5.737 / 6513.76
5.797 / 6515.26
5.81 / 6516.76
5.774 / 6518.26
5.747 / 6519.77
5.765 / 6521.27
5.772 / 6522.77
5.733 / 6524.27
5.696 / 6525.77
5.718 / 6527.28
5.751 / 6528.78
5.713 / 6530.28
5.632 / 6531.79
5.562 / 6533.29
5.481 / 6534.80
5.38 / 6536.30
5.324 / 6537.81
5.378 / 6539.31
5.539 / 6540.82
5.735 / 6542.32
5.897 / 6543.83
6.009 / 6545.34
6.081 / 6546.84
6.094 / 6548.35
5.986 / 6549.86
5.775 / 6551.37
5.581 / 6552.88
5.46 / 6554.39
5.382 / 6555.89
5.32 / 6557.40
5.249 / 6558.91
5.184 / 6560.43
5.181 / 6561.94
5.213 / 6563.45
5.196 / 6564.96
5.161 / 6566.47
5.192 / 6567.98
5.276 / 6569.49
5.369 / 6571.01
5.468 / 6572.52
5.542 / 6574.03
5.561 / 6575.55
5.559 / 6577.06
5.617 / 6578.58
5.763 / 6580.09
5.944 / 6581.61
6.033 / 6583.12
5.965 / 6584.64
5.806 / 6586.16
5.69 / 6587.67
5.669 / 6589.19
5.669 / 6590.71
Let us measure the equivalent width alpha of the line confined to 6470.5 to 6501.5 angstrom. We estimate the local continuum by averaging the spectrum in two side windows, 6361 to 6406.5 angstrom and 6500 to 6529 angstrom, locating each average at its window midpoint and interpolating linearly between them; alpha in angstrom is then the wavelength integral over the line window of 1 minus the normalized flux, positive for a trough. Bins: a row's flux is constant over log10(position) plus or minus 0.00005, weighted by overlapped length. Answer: 0.9 angstrom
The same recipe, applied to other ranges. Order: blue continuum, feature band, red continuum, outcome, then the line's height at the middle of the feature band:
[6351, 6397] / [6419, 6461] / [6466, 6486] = 0.1 angstrom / 5.66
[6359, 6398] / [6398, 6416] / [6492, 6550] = 0.4 angstrom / 5.6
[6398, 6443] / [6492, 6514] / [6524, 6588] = 0.3 angstrom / 5.57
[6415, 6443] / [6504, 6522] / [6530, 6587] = -0.6 angstrom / 5.58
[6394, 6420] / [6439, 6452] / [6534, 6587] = -0.6 angstrom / 5.55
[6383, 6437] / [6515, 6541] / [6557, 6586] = -0.7 angstrom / 5.5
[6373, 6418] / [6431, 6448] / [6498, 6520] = -0.3 angstrom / 5.6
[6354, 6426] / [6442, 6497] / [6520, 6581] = -1.1 angstrom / 5.55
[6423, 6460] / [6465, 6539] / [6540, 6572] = -0.5 angstrom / 5.59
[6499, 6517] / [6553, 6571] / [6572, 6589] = 1.4 angstrom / 5.71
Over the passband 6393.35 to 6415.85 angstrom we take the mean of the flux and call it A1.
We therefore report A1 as 5.56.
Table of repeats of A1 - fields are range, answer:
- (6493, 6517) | 5.56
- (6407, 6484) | 5.66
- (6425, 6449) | 5.68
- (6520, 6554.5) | 5.7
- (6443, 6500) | 5.64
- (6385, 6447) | 5.61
